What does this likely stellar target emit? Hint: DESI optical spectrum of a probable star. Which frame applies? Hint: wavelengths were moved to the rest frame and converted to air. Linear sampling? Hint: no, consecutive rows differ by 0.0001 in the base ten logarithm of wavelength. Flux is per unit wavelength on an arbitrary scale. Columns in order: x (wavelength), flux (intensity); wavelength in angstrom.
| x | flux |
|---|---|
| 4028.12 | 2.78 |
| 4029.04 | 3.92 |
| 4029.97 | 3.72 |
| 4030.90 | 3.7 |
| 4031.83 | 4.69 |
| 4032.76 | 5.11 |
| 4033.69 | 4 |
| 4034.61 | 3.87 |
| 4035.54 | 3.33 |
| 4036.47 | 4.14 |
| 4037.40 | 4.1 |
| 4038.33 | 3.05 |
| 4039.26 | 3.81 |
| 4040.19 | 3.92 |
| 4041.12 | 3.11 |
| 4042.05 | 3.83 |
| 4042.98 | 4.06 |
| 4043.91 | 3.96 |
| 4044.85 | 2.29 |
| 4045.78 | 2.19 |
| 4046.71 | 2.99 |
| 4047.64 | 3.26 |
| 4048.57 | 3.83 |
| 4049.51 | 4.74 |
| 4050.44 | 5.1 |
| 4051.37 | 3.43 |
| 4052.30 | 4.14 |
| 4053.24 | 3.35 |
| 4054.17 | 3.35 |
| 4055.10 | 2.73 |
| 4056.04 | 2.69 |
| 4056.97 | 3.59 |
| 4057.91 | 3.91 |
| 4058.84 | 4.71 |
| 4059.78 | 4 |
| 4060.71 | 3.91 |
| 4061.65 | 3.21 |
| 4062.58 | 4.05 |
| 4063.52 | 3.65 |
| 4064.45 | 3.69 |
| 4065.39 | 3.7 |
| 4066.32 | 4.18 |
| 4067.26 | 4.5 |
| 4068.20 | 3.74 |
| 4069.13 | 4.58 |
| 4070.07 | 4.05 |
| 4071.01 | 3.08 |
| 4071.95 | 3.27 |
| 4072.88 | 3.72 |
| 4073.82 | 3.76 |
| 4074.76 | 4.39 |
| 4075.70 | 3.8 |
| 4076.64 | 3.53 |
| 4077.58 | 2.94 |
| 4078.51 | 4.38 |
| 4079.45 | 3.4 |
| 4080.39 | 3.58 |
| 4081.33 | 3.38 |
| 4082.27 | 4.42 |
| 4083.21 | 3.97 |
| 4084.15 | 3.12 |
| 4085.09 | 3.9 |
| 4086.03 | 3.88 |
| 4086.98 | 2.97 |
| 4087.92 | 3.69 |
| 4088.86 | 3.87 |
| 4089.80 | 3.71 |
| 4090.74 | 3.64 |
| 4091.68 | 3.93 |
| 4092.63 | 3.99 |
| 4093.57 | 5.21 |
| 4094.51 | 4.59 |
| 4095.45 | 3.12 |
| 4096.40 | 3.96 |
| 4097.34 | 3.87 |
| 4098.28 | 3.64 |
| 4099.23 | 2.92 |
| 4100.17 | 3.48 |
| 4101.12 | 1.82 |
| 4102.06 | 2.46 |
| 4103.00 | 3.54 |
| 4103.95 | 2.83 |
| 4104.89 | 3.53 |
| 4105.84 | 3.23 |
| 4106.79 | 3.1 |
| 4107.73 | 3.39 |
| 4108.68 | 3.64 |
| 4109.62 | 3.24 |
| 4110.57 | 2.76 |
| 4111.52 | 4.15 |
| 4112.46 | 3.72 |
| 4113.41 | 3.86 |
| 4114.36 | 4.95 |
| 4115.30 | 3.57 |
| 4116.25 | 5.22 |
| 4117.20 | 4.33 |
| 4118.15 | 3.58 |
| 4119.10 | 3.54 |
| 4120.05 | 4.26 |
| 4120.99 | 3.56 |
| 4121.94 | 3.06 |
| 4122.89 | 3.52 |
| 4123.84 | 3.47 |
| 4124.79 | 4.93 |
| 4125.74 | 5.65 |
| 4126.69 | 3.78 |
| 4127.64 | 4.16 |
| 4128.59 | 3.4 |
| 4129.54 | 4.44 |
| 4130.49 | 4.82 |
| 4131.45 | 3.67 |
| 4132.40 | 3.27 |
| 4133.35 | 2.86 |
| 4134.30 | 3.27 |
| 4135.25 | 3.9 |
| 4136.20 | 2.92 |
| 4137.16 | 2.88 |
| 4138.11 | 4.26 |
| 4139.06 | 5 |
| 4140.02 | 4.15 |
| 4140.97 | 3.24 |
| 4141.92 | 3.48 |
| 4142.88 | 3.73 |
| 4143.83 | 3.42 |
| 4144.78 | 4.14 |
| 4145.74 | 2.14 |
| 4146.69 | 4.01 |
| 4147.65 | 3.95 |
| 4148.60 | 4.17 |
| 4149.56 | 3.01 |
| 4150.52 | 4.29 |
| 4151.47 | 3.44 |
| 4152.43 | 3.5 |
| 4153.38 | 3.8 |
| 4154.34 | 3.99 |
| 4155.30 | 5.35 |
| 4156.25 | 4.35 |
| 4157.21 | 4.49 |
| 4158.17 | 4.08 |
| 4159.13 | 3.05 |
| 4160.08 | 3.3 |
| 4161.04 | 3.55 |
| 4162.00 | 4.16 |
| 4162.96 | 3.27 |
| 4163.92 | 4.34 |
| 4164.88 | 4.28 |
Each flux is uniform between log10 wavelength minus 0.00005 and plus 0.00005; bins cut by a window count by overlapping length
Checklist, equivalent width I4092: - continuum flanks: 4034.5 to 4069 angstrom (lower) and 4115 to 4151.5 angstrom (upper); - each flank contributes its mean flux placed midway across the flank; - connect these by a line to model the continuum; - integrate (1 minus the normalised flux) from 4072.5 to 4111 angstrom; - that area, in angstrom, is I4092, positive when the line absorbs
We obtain 1.8 angstrom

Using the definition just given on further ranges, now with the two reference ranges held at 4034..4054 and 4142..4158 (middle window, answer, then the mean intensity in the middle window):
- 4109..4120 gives -0.4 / 3.91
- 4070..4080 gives 0.1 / 3.65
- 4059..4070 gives -0.8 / 3.95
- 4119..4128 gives -0.5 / 4.01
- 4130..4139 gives 0.5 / 3.61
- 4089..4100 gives -0.3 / 3.86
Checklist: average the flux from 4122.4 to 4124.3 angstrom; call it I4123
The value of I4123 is 3.49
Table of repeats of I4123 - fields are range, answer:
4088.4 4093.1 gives 3.83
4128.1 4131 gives 4.21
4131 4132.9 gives 3.46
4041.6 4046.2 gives 3.27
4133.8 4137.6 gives 3.24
